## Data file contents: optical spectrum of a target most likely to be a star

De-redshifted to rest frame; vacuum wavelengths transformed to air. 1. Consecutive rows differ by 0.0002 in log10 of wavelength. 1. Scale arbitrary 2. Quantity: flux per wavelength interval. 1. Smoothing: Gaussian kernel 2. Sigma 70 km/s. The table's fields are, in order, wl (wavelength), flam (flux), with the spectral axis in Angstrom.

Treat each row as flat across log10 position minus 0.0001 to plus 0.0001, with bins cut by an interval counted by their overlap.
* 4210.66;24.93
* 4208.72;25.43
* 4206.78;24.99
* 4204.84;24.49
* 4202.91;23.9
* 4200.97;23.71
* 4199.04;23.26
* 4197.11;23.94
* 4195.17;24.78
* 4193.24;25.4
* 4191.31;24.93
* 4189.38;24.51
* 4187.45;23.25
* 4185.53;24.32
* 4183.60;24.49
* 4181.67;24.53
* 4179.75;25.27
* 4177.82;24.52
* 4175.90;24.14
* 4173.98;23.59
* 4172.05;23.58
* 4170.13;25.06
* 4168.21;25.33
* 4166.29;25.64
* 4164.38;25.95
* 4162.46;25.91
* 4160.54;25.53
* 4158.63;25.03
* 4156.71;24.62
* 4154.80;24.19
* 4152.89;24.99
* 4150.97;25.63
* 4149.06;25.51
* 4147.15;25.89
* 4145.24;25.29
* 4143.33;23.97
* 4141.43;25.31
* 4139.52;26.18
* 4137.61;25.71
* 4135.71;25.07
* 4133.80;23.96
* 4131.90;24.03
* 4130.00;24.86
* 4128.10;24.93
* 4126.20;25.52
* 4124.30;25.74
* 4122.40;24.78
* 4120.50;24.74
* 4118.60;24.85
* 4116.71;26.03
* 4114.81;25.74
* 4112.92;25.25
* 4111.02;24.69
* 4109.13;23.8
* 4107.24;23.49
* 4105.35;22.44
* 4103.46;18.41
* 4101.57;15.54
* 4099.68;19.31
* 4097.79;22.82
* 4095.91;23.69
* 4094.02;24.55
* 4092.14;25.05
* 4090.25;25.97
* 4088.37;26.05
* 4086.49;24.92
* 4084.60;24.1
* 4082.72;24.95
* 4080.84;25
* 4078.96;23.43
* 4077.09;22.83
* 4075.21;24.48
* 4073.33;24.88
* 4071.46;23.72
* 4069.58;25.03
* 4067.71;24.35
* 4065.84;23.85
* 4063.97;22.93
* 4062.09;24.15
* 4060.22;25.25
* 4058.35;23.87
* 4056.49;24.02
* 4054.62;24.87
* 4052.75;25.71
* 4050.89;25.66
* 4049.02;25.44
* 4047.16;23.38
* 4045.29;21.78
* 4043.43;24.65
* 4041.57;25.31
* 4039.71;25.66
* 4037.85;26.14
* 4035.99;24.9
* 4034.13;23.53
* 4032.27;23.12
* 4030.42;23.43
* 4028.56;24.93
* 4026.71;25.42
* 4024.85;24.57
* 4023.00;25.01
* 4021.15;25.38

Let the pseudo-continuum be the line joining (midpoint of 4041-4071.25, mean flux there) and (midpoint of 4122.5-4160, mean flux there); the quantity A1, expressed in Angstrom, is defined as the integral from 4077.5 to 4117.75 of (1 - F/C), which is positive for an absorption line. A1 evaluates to 1.8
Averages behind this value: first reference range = 24.4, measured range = 23.6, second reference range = 25.1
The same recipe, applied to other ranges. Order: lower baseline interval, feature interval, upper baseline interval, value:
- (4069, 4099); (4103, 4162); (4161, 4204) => -0.7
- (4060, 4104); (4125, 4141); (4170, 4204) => -0.8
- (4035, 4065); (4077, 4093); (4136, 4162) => 0.0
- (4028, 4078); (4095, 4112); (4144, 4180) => 2.1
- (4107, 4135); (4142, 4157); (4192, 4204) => -0.3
